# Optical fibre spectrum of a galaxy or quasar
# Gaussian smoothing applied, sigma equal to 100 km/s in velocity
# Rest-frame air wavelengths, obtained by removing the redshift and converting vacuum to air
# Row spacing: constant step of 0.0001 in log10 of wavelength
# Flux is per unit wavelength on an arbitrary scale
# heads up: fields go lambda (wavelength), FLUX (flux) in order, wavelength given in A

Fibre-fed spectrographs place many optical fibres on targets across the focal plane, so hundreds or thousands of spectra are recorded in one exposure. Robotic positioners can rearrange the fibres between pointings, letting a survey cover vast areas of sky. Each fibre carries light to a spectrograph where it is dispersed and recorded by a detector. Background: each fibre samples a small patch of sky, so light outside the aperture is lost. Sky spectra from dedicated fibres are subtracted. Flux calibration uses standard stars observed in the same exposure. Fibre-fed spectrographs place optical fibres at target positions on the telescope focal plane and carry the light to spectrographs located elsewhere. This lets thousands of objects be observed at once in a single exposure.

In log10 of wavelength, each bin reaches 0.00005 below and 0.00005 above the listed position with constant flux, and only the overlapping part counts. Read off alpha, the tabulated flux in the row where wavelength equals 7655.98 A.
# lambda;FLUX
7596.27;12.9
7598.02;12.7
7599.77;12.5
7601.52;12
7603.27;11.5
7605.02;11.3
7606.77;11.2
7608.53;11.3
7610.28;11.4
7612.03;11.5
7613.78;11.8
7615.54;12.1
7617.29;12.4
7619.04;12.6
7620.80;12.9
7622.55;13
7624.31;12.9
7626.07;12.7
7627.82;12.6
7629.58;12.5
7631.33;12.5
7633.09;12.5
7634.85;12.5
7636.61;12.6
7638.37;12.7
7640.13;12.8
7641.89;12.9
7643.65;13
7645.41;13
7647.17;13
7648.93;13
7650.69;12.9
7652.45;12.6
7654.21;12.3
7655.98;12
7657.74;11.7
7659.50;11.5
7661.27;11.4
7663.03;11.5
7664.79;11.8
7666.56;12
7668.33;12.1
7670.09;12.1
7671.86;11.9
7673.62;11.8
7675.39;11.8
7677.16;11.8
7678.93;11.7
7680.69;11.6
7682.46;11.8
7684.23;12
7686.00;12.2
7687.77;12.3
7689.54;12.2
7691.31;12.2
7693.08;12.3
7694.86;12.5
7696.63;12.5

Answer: 12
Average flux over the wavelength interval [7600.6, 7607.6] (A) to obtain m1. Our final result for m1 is 11.5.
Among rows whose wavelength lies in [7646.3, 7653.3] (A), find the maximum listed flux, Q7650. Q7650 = 13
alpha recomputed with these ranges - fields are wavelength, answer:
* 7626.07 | 12.7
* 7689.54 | 12.2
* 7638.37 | 12.7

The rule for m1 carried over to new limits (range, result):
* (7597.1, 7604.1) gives 12.2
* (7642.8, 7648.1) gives 13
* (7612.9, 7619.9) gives 12.2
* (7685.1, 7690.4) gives 12.2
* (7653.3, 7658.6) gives 12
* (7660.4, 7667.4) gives 11.7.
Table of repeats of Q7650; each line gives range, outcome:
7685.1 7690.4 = 12.3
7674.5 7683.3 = 11.8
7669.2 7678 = 12.1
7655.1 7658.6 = 12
